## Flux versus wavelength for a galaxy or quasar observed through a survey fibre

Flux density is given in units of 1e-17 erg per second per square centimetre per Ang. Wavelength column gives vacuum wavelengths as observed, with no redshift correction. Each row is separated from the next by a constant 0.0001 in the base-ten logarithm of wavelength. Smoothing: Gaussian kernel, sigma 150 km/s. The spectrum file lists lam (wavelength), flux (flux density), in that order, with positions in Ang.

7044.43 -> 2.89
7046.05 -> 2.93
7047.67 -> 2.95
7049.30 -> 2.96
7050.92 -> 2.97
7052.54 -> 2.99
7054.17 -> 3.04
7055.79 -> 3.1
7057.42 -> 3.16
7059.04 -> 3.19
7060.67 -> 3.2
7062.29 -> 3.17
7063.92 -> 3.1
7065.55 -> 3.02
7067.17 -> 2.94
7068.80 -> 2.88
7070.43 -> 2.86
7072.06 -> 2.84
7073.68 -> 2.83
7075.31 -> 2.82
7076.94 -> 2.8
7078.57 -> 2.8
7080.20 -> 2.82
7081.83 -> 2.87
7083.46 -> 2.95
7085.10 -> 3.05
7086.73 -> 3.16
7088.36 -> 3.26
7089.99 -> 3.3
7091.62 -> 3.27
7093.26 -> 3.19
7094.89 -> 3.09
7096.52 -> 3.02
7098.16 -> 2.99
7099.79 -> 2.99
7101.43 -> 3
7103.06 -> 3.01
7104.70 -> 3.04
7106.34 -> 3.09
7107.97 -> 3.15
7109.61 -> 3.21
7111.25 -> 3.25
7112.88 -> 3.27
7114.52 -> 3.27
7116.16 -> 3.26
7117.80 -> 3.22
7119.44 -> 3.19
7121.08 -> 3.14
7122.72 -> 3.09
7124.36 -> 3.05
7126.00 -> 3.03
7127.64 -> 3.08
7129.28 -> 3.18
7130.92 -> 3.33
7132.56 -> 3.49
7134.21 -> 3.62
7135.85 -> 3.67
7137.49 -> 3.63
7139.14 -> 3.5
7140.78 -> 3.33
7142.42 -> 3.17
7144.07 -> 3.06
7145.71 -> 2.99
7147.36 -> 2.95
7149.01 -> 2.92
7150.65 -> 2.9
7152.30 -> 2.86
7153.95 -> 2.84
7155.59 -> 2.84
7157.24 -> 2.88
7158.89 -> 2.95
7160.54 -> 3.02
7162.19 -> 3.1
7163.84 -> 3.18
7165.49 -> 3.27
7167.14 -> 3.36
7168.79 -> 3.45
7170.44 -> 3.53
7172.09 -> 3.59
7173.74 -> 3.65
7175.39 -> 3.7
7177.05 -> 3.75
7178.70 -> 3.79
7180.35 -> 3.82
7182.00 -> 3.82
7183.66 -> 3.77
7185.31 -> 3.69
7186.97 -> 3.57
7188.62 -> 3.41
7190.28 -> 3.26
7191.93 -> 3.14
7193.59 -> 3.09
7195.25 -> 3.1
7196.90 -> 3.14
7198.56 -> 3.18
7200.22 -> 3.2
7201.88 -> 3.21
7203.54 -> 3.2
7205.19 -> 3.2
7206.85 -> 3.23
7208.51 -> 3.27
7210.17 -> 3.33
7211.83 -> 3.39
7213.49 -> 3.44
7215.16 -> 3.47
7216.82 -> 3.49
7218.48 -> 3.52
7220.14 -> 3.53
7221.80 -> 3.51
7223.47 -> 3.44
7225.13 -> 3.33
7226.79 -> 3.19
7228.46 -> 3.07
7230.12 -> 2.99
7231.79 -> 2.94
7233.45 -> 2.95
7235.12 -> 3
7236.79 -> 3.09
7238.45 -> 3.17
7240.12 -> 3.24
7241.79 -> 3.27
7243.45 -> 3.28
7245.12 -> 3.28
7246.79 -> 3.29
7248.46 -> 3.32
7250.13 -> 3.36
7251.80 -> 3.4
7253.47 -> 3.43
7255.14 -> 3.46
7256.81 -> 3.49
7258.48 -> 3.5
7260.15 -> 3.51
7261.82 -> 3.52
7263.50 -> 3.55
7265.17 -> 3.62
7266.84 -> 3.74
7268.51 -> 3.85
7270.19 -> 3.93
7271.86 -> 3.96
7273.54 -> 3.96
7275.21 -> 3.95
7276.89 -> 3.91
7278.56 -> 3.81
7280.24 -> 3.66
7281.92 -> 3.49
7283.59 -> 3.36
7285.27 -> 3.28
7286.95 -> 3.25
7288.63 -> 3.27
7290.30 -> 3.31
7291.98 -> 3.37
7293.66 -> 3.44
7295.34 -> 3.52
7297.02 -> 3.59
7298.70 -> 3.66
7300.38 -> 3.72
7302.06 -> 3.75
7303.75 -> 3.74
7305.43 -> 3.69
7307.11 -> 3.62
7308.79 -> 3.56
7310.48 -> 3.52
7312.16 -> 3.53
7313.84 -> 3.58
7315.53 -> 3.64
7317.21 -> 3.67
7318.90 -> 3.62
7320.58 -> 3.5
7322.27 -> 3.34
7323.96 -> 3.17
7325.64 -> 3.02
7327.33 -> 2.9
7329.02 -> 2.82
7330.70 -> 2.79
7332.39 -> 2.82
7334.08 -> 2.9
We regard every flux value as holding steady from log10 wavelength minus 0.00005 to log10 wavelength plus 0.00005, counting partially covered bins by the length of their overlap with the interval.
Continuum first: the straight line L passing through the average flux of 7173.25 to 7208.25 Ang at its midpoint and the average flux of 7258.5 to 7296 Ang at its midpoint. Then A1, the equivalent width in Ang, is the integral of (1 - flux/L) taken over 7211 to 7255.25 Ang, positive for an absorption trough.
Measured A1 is 2.78 Ang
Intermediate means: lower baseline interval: 3.42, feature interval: 3.29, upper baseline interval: 3.6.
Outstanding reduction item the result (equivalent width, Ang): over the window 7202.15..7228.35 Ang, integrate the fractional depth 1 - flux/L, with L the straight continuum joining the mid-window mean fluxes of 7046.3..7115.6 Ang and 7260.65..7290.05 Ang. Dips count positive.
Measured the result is 0.8 Ang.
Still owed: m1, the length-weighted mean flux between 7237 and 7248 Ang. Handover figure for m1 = 3.25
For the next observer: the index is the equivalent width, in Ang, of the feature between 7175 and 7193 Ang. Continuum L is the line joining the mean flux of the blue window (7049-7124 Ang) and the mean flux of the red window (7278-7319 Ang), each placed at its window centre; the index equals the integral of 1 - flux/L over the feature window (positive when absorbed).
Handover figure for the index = -1.75 Ang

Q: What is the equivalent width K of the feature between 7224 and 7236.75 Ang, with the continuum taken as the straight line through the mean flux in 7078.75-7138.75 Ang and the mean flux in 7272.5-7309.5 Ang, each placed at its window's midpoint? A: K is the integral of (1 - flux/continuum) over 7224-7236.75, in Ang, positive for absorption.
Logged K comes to 1.38 Ang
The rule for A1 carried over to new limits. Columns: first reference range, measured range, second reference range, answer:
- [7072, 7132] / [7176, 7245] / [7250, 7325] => 0.8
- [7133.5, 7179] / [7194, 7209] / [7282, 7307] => 0.7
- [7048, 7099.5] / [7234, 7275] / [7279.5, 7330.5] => -1.4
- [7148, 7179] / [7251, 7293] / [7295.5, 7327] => -1.5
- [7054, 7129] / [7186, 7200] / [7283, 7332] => 0.0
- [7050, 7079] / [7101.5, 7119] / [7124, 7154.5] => -0.3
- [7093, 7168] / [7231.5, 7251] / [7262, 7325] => 1.5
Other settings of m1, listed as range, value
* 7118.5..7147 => 3.26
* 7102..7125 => 3.16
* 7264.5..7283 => 3.8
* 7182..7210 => 3.31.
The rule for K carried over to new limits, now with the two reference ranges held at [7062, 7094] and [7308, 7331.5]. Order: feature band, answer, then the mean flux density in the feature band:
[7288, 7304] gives -1.1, 3.53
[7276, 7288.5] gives -0.9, 3.52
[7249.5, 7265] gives -1.1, 3.48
